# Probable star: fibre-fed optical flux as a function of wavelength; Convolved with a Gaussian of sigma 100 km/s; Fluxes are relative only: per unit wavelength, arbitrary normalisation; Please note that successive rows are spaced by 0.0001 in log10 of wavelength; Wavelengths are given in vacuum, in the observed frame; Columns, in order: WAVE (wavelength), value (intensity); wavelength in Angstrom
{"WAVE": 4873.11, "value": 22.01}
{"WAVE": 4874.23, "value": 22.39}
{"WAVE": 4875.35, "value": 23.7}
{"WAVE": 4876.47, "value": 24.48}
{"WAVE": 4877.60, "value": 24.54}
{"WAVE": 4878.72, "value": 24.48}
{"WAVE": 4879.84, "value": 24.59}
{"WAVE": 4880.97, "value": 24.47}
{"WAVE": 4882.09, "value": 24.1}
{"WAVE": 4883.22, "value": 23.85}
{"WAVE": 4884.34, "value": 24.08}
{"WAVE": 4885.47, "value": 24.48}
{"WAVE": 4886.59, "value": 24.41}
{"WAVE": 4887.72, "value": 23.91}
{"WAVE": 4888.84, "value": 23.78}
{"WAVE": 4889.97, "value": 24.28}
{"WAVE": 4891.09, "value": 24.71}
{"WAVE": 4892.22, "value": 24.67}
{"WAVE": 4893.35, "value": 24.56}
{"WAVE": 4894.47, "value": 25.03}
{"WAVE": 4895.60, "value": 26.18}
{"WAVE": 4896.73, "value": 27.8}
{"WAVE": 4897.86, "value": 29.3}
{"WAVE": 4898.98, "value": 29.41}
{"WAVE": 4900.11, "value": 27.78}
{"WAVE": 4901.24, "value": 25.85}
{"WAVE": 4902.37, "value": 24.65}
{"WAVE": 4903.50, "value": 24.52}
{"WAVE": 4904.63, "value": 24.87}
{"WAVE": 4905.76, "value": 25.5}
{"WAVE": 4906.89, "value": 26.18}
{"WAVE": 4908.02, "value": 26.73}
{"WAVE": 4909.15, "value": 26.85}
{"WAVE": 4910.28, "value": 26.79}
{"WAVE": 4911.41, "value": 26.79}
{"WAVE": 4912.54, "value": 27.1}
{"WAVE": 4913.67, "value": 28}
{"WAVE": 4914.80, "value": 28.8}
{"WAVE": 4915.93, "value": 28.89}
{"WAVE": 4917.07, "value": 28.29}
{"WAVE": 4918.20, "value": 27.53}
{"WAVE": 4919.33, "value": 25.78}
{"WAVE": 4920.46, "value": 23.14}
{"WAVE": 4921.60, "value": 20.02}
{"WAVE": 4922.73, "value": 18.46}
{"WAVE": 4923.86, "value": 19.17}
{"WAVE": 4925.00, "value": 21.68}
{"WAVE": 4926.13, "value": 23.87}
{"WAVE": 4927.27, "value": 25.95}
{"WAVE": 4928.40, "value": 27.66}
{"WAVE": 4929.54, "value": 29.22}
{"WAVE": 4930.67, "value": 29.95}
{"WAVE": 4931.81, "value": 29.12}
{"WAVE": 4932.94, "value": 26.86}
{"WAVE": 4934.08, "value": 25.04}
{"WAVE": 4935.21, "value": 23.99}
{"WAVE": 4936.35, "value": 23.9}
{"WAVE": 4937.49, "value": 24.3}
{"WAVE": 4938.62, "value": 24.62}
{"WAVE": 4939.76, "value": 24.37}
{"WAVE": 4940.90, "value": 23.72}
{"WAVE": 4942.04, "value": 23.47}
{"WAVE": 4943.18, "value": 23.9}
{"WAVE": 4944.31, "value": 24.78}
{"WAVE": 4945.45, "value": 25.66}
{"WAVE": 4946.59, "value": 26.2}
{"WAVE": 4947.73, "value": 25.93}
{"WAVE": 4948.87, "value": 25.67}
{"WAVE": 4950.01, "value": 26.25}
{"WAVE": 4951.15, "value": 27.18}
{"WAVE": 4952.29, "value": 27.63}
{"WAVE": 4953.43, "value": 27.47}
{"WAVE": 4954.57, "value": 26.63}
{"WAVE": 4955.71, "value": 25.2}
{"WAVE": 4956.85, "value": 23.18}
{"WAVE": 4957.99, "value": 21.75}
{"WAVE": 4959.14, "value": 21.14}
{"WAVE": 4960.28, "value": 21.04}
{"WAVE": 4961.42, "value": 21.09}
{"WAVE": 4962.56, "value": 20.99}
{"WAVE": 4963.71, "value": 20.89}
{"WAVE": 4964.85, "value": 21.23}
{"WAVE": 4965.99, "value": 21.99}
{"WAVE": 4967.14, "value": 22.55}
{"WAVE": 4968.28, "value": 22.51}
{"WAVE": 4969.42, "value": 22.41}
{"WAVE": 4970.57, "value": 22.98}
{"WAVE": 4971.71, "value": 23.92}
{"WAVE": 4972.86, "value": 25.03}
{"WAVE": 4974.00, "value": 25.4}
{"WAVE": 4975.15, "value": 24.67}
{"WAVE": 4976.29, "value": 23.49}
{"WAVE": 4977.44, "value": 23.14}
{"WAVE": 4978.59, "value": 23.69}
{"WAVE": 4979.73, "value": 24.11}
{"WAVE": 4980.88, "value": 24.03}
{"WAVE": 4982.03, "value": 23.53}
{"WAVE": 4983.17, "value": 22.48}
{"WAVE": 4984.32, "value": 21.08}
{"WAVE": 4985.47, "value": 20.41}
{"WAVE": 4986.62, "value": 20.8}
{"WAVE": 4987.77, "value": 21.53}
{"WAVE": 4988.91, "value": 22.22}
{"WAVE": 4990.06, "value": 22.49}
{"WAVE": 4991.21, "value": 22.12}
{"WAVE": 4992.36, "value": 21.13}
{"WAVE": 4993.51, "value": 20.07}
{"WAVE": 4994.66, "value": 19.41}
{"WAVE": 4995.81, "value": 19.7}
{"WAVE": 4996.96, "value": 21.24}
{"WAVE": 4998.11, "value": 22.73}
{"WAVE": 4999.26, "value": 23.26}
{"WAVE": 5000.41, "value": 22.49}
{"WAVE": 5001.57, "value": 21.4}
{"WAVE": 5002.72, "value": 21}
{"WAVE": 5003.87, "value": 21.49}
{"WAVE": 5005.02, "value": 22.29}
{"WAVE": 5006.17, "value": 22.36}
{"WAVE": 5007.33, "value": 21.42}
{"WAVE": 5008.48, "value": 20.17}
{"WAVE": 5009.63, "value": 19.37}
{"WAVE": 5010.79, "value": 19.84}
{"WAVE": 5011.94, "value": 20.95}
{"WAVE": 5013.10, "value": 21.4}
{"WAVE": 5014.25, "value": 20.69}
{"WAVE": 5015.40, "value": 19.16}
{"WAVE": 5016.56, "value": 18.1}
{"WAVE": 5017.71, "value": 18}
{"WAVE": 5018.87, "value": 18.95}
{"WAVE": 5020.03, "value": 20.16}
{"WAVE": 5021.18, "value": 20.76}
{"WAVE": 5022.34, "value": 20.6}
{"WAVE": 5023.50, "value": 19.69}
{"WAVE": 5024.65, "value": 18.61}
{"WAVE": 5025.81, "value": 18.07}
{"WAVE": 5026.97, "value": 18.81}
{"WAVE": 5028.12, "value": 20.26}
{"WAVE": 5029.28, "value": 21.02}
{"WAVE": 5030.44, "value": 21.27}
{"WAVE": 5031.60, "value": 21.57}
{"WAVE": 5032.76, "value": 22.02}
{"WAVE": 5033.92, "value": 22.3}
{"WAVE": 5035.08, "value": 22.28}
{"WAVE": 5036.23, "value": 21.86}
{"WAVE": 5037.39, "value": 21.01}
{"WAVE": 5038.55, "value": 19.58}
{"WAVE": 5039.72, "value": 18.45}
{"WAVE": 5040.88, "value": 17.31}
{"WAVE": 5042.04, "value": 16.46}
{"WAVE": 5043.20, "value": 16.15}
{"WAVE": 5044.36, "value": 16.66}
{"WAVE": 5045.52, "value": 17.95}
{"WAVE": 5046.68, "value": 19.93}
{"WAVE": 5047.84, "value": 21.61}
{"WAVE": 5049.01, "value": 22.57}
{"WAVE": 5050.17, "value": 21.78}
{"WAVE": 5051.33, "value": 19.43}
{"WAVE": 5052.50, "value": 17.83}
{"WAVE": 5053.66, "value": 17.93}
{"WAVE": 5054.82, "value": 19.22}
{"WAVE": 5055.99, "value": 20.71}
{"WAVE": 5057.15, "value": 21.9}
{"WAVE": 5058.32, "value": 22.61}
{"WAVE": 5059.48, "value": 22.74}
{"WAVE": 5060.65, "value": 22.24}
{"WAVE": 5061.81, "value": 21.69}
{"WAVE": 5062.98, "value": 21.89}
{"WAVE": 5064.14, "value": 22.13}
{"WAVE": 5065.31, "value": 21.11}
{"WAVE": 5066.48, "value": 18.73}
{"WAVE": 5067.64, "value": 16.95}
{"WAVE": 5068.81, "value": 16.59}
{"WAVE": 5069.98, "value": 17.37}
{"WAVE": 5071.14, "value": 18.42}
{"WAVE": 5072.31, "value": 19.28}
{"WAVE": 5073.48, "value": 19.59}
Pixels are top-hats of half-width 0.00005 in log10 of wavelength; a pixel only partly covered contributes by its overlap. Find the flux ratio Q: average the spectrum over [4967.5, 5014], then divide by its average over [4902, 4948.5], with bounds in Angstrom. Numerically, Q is 0.9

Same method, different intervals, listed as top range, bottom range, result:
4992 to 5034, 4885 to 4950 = 0.81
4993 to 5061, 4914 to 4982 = 0.83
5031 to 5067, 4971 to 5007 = 0.91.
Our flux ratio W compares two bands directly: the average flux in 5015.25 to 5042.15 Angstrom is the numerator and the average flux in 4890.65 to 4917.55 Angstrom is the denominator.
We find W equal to 0.75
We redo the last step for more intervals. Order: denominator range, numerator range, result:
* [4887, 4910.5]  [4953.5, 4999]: 0.87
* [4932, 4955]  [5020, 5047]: 0.77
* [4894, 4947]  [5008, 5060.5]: 0.78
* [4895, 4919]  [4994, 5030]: 0.76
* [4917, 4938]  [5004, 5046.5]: 0.80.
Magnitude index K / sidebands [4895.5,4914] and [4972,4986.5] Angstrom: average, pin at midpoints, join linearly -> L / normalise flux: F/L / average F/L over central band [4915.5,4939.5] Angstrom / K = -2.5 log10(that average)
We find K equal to 0.026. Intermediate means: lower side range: 26.7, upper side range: 23.3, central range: 25.1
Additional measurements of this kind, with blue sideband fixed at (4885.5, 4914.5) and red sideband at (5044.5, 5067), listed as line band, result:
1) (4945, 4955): -0.096 mag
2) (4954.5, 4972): 0.071 mag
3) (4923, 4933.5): -0.031 mag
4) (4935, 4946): 0.015 mag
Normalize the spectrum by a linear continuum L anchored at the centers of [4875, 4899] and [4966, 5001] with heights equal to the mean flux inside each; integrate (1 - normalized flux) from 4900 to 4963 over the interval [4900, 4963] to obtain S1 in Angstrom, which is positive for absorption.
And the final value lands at -3.6 Angstrom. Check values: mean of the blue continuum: 25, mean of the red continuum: 22.5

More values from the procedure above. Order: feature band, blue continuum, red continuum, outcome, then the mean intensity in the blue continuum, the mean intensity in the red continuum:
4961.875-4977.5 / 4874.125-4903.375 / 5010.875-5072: -0.4 Angstrom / 25.1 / 19.9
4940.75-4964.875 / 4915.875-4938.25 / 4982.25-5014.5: -0.5 Angstrom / 25.1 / 21.3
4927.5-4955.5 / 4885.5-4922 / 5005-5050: -2.1 Angstrom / 26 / 20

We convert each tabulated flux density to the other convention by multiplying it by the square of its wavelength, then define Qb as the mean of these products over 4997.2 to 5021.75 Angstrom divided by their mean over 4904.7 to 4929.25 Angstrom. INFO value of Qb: 0.85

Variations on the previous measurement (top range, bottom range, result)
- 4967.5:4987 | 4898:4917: 0.89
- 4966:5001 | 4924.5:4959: 0.90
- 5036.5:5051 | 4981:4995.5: 0.91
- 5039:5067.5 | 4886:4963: 0.83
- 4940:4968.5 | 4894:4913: 0.92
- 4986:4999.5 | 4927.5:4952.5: 0.84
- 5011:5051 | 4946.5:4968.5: 0.86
